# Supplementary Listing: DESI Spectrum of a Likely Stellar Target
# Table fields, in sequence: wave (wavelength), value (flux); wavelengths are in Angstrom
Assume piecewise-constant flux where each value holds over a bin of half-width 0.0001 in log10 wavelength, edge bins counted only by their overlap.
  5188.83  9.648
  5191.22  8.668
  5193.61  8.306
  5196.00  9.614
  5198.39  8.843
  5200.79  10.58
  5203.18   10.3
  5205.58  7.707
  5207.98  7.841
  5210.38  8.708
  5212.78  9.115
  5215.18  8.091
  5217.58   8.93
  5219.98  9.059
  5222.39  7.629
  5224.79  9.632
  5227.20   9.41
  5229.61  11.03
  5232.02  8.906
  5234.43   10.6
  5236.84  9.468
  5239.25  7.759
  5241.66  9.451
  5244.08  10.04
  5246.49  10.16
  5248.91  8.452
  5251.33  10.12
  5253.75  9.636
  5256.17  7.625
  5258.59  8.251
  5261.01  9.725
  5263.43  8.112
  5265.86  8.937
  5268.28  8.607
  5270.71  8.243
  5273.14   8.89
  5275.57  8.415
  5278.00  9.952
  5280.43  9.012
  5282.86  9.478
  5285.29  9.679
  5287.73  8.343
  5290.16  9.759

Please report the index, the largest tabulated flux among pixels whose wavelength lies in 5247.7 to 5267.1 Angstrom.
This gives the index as 10.12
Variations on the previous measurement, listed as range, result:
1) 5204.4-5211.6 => 8.708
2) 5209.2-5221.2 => 9.115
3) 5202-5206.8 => 10.3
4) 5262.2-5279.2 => 9.952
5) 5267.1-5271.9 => 8.607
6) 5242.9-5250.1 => 10.16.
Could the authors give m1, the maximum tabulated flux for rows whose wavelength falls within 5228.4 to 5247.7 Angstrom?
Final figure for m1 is 11.03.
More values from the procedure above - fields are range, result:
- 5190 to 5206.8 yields 10.58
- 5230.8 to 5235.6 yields 10.6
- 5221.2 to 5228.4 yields 9.632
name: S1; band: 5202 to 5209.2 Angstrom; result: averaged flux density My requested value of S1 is 8.6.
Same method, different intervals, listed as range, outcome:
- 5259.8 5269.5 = 8.85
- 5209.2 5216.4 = 8.64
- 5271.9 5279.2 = 9.08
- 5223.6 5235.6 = 9.91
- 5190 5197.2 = 8.87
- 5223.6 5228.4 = 9.51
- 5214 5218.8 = 8.52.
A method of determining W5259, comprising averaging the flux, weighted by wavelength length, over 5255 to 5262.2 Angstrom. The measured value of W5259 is 8.54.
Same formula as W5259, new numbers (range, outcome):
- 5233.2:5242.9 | 9.32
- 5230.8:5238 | 9.66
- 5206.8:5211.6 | 8.28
